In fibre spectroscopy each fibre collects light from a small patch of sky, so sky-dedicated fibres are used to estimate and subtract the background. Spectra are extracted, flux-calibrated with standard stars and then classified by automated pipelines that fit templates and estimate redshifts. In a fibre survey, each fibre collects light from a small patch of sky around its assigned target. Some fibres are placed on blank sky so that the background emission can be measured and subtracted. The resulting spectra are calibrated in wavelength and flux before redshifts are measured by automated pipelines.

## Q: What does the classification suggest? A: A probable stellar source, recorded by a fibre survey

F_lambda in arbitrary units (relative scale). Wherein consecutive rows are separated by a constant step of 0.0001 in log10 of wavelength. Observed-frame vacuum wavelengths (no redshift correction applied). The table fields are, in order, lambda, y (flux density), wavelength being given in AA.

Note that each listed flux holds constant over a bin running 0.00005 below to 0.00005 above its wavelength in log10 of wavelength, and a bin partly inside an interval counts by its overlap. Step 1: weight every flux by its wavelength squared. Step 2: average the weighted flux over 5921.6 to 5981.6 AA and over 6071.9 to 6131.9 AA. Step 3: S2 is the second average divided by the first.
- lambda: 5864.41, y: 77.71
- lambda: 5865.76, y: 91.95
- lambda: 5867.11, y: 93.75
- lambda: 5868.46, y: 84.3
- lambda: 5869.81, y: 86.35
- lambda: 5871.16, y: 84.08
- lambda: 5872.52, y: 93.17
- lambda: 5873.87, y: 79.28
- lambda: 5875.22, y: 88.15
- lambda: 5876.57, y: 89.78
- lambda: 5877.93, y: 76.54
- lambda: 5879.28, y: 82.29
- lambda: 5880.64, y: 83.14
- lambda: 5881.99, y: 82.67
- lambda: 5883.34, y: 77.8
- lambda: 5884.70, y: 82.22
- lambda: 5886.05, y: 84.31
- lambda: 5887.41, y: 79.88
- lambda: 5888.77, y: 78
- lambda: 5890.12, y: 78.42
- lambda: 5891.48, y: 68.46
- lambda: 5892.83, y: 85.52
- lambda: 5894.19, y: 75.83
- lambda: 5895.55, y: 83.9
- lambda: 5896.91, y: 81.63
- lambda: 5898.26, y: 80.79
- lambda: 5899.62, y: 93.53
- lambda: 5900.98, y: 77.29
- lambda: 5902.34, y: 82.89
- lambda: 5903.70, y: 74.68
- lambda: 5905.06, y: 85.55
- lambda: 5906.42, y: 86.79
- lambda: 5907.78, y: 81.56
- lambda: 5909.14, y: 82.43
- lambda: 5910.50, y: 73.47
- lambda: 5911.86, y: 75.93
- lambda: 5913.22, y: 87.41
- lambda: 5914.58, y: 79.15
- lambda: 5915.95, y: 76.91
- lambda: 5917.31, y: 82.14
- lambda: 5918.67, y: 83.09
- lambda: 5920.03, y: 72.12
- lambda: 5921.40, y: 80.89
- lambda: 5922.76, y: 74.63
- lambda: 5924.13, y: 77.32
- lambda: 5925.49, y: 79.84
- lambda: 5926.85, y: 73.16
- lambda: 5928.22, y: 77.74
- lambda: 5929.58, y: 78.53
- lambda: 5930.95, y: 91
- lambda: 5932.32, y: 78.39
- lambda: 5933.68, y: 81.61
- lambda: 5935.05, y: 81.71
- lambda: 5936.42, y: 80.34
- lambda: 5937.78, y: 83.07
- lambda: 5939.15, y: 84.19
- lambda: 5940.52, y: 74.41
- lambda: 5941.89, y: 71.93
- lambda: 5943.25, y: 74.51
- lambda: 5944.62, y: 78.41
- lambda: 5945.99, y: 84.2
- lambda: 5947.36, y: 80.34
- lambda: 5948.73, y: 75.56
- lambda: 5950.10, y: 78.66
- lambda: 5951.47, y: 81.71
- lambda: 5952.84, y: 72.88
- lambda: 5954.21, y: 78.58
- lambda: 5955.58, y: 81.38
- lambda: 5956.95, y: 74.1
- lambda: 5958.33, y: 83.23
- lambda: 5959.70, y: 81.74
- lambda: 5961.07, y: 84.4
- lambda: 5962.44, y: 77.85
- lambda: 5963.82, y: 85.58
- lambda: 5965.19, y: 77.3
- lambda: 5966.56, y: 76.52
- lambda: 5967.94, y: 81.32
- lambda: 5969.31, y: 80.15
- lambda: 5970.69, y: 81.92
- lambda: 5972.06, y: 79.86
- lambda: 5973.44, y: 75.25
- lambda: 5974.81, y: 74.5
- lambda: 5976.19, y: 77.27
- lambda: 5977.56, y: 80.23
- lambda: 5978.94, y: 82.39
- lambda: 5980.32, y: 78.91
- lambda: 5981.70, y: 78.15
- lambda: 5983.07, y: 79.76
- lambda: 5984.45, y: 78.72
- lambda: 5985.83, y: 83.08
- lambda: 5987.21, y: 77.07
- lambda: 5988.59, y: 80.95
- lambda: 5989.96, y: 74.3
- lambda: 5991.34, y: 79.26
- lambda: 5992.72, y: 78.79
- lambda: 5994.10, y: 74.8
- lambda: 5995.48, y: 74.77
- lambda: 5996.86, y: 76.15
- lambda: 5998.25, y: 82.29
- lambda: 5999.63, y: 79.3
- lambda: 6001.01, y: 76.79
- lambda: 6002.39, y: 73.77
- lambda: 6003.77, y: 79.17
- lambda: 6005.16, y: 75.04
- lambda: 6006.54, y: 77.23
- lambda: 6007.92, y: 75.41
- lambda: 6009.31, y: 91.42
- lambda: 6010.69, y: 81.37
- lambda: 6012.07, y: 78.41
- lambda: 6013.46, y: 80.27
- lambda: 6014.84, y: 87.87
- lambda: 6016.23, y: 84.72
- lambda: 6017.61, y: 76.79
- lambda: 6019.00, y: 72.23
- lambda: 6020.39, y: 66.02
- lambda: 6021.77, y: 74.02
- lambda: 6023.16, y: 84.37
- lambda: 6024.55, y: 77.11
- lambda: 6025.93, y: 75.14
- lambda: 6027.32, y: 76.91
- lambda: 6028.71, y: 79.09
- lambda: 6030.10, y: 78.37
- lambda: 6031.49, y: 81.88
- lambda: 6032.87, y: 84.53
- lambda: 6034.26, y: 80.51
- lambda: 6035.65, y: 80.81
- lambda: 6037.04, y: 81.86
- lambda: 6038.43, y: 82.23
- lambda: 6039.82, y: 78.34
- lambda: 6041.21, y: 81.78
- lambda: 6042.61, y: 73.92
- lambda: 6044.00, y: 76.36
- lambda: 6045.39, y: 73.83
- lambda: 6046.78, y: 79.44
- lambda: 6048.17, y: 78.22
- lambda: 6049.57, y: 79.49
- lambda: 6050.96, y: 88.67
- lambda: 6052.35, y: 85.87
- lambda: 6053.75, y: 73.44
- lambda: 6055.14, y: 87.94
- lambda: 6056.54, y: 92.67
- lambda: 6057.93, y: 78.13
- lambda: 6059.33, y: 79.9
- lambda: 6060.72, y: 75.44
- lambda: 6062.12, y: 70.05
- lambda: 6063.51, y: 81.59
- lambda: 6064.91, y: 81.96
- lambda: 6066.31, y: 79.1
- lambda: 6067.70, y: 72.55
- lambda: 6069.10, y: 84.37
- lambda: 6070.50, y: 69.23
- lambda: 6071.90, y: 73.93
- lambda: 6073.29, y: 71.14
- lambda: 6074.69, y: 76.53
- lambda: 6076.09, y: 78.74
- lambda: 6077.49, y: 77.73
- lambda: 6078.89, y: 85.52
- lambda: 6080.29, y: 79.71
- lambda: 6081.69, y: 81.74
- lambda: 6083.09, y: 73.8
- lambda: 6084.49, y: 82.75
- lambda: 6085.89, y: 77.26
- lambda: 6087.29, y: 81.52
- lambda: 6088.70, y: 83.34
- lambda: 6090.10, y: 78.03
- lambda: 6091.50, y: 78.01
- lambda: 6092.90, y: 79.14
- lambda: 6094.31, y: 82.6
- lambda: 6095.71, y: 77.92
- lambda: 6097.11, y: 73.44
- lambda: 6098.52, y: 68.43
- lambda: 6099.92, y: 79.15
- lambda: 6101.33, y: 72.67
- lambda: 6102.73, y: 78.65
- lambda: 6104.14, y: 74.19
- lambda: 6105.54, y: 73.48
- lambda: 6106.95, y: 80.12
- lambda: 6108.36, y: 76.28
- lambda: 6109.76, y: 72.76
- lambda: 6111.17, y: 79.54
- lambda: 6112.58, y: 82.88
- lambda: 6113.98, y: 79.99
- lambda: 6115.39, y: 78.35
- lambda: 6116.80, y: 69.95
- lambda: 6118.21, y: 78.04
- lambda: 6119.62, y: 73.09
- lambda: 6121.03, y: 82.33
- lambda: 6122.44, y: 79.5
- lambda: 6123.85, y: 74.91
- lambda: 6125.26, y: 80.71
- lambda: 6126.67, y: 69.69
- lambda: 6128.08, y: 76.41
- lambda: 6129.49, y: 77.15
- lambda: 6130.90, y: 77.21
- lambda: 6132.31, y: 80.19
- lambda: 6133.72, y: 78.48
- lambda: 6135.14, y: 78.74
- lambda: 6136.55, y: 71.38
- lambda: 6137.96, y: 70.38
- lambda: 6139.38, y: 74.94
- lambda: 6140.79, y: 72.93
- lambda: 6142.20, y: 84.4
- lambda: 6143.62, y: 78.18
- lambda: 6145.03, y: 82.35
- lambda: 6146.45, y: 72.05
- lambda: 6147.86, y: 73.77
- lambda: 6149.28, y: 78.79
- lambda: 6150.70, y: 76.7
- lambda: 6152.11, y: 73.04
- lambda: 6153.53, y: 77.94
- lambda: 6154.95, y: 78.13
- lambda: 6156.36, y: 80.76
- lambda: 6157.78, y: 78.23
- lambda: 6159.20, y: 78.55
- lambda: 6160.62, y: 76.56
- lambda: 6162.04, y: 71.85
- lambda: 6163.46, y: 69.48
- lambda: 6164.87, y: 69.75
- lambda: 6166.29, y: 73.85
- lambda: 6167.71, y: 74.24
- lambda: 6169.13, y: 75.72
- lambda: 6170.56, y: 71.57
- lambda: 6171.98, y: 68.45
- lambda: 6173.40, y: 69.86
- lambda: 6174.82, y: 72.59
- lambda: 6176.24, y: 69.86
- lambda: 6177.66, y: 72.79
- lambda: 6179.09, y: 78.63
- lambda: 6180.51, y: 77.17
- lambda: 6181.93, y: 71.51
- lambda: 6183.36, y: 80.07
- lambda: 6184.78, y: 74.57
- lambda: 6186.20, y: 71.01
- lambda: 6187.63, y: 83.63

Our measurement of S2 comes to 1.0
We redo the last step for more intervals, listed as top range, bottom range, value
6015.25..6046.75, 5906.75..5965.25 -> 1.02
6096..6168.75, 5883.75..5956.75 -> 1.03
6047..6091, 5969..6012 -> 1.04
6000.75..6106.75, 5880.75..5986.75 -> 1.03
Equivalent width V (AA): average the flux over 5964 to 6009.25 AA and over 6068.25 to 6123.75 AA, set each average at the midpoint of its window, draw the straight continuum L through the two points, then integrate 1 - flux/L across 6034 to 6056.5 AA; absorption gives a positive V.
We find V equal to -0.7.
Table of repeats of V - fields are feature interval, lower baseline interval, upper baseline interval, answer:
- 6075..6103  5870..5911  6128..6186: -0.5 AA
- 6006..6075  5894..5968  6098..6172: -1.1 AA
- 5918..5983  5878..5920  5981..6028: 0.3 AA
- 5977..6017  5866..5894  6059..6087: 0.2 AA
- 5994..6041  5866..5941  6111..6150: 0.2 AA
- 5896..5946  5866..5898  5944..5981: 0.7 AA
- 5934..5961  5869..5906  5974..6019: 0.4 AA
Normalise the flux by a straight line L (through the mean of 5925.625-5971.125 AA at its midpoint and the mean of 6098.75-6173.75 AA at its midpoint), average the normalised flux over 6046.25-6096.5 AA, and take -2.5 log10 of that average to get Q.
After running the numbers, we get -0.03 mag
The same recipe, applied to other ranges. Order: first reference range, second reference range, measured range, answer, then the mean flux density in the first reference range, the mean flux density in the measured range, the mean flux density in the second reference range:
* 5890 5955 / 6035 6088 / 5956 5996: 0.005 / 79.7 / 79.1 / 79.1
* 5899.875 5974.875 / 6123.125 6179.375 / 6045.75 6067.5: -0.046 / 79.6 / 80.5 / 75.3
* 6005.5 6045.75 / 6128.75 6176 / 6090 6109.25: 0.006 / 79.1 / 76.5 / 75.3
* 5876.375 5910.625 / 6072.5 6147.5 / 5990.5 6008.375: 0.030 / 81.1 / 77.1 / 77.3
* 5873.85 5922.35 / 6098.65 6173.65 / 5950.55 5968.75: -0.001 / 80.9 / 79.7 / 76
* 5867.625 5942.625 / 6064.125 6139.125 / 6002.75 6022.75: 0.005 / 80.9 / 78.6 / 77.2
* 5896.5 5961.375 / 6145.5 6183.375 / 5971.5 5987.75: -0.001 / 79.9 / 78.8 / 74.4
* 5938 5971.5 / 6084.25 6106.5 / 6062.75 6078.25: 0.011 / 79.3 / 77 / 77.4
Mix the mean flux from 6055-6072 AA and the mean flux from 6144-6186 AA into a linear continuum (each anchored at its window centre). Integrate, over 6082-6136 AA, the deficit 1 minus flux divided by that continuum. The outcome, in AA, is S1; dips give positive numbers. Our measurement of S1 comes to -0.27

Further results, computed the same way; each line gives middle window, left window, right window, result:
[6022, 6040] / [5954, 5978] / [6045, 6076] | -0.2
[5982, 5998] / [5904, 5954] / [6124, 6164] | 0.1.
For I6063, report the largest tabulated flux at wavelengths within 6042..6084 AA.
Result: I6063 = 92.67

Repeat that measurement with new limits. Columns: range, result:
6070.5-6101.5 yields 85.52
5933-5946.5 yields 84.2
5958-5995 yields 85.58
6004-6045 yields 91.42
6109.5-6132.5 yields 82.88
